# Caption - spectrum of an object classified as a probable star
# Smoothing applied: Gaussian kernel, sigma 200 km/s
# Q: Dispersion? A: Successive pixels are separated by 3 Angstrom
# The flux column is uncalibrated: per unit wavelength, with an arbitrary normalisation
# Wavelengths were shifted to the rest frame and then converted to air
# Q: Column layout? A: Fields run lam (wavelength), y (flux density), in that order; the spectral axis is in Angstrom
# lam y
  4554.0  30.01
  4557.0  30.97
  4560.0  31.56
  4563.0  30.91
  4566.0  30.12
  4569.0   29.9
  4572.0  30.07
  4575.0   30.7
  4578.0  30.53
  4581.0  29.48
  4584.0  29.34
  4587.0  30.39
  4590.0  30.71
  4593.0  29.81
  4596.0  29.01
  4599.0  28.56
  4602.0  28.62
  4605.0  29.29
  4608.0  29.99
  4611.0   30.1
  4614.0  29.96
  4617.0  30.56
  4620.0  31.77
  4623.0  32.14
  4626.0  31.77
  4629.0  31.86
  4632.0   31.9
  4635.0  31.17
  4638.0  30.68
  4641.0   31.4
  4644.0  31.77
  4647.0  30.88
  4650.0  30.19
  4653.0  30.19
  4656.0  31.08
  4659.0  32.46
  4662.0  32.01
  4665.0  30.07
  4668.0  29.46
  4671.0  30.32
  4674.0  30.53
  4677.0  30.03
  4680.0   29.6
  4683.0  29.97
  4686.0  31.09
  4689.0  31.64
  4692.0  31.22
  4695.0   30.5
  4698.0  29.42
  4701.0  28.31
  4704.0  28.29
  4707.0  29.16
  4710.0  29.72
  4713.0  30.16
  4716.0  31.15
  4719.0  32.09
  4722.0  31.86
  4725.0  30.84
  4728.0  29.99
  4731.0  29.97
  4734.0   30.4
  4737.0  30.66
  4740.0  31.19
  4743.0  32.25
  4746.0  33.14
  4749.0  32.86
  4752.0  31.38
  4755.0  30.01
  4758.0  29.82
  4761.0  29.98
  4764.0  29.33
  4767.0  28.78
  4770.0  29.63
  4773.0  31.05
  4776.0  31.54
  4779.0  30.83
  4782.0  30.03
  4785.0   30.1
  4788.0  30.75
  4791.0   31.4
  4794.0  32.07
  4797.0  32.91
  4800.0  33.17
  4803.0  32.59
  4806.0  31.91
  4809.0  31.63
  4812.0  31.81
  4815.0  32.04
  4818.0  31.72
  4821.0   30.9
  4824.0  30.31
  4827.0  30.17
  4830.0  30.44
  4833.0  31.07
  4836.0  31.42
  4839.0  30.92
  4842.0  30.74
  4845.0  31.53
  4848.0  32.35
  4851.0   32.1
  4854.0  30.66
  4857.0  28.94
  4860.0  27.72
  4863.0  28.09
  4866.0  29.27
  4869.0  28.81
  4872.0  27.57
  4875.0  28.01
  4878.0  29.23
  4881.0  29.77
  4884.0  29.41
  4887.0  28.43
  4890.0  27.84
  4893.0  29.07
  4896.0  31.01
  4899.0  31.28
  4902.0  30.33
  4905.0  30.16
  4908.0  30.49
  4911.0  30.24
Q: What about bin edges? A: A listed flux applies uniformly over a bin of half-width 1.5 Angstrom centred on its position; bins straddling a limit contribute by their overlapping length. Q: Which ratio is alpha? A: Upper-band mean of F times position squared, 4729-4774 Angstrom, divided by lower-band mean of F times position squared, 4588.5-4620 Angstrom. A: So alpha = 1.10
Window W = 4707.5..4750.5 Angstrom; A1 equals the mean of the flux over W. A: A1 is 31.1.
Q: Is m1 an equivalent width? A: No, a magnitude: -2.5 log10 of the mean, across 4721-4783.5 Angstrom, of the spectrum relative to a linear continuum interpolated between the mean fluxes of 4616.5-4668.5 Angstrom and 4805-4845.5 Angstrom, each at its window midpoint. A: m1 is 0.02 mag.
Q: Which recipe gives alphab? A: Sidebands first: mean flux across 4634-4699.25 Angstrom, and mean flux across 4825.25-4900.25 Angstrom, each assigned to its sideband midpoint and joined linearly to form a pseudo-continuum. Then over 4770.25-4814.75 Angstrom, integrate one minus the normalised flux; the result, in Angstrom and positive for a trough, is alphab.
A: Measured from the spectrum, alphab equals -2.0 Angstrom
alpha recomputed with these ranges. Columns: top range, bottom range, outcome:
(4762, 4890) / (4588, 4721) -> 1.07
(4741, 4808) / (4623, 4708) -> 1.07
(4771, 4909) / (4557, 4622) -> 1.13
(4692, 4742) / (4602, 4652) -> 1.02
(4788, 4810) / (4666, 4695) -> 1.11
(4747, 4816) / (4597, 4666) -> 1.08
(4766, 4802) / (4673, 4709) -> 1.08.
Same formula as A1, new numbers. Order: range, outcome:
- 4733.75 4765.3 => 31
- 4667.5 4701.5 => 30.2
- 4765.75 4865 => 30.9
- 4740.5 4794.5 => 30.8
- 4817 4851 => 31.1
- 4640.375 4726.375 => 30.5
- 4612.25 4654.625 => 31.2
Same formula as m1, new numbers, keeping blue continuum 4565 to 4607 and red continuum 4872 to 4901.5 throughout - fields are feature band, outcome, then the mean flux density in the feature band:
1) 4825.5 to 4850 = -0.06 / 31.1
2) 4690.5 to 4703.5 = -0.01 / 29.7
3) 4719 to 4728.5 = -0.06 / 31.2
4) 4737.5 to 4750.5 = -0.10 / 32.2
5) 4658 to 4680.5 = -0.03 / 30.6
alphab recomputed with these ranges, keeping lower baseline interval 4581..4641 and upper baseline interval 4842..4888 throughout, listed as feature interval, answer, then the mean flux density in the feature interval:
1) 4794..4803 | -0.93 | 32.8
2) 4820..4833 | -0.38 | 30.5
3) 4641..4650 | -0.26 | 31.1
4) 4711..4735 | -0.63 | 30.8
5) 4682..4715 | 0.14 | 30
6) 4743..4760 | -0.89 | 31.5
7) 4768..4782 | -0.37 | 30.6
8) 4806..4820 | -0.98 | 31.8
